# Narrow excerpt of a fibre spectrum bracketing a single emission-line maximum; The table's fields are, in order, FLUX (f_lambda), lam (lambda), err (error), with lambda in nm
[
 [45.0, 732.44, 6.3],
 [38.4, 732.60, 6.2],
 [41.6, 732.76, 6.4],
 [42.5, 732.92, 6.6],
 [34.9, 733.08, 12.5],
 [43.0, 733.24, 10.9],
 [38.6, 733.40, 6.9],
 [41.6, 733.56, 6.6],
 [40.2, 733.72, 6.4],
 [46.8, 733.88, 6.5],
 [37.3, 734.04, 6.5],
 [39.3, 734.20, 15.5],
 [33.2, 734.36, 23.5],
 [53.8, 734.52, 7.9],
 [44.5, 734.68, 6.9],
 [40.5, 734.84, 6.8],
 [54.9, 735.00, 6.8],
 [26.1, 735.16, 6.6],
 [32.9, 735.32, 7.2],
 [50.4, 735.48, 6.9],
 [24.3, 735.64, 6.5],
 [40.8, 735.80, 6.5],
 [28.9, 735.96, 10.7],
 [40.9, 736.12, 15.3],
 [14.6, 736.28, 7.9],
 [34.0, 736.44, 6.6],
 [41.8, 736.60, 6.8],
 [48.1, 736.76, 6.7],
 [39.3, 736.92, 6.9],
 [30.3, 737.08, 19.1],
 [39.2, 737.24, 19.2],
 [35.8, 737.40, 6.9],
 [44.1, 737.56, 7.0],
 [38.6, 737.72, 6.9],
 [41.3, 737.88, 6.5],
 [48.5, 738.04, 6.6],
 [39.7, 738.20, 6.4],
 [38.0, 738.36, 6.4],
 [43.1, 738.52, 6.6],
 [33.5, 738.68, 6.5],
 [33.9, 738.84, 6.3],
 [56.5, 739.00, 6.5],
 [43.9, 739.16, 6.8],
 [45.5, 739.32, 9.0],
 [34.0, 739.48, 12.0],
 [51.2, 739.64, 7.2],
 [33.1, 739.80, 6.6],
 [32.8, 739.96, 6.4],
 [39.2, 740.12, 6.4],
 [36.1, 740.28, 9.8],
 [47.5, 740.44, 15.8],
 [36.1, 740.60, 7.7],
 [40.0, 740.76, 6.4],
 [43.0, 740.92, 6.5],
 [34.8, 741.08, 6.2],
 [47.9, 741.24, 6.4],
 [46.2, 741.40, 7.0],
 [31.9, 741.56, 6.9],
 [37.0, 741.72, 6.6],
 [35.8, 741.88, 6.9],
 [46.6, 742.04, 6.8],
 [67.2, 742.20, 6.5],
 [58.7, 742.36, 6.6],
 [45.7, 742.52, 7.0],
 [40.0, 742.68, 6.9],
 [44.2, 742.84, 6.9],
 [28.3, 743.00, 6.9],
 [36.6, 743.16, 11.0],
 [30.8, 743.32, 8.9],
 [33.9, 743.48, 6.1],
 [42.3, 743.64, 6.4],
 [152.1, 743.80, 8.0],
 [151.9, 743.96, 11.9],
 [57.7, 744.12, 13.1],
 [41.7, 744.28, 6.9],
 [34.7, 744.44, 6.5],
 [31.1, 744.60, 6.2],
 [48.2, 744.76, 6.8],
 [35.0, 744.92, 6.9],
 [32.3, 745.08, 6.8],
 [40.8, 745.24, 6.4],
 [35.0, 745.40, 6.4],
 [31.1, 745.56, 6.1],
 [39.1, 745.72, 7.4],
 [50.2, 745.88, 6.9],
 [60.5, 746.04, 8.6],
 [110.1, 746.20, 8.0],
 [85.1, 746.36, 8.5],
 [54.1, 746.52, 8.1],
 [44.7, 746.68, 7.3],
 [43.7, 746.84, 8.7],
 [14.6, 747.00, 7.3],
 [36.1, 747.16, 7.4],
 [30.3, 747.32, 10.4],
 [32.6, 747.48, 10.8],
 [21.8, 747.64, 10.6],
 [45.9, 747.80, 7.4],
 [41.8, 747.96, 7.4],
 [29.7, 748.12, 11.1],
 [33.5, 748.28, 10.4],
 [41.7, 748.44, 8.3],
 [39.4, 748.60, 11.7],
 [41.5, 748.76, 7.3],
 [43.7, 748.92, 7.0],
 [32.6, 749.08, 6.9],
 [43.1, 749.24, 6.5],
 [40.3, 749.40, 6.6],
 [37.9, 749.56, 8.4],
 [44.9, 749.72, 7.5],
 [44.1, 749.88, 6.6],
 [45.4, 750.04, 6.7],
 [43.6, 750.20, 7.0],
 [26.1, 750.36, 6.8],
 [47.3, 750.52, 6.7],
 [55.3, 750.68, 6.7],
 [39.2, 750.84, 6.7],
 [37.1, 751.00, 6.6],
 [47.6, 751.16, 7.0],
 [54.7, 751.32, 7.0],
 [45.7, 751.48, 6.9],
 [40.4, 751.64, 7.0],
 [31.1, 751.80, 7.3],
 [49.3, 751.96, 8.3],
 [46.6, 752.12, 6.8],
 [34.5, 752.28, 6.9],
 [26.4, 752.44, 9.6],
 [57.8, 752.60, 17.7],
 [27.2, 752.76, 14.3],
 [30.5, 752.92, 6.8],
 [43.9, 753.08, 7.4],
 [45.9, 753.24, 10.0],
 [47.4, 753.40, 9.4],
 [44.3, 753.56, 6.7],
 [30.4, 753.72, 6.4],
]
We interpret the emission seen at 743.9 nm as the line H-alpha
